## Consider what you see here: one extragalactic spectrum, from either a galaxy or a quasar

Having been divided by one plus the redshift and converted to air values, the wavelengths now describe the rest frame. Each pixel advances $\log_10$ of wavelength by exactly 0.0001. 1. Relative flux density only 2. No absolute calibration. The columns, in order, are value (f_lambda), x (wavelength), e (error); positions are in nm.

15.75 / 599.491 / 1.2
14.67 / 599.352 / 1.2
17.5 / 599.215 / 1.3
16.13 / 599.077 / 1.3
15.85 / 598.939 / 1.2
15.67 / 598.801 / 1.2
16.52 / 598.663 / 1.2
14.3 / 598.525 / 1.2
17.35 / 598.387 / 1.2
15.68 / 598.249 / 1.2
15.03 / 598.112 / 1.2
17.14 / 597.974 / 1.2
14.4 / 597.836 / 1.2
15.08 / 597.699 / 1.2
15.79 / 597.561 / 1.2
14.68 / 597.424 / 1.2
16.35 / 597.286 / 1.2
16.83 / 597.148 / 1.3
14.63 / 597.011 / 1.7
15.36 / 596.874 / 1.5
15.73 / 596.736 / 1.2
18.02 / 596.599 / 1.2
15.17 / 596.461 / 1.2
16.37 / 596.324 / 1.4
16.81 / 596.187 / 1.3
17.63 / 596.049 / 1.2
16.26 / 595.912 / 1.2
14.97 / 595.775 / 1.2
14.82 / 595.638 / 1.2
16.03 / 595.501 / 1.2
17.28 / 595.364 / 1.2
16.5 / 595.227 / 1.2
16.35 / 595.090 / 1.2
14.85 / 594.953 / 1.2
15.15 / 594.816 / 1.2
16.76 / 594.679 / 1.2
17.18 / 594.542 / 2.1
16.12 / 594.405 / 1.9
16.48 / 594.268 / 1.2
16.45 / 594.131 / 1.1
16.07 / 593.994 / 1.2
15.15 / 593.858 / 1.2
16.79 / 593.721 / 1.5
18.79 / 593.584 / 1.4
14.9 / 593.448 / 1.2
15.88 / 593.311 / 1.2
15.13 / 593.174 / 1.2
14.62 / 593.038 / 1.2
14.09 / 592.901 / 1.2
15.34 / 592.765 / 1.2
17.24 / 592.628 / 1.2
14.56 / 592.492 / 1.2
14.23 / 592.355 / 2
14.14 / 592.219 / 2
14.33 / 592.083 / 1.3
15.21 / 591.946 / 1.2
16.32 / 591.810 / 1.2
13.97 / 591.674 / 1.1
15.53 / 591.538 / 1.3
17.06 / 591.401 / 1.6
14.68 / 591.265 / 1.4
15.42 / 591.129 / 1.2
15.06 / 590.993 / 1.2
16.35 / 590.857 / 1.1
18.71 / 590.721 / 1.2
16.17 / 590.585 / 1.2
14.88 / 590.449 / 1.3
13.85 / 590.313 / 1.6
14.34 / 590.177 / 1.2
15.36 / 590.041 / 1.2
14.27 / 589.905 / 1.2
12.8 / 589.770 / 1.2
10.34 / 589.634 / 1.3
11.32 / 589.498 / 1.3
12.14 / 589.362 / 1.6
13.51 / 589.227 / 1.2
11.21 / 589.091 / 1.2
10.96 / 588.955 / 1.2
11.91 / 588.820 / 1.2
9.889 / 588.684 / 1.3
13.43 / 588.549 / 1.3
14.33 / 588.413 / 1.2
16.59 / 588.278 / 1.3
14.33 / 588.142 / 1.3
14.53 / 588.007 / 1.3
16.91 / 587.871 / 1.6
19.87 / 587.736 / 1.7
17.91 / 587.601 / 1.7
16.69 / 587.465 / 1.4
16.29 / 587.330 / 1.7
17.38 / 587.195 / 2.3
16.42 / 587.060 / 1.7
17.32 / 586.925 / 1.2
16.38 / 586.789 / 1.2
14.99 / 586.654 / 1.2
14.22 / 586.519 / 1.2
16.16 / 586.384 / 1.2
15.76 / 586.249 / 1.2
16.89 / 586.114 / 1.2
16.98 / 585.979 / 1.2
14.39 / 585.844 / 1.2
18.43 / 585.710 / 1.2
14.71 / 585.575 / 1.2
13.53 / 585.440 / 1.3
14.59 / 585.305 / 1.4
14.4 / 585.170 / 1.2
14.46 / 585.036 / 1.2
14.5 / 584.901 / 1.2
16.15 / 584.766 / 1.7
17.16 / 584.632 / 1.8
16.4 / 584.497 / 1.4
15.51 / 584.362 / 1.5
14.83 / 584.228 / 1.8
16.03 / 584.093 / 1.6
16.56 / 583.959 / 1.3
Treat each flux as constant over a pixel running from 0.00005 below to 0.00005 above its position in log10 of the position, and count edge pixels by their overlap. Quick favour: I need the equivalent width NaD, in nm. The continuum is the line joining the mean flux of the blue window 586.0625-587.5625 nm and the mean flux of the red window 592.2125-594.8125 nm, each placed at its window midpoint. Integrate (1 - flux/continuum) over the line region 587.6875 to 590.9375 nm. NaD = 0.41 nm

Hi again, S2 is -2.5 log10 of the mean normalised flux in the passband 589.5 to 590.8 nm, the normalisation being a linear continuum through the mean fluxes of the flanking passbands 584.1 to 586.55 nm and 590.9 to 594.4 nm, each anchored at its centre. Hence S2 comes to 0.083 mag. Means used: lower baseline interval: 15.5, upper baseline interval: 15.5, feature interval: 14.4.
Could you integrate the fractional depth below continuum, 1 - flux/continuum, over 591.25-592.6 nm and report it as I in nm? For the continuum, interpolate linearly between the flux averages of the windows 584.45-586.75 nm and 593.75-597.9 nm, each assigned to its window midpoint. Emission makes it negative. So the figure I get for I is 0.06 nm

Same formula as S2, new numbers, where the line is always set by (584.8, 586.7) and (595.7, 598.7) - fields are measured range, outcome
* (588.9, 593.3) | 0.079 mag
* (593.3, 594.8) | -0.044 mag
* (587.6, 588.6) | -0.033 mag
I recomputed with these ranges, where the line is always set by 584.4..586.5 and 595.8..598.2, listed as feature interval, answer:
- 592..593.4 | 0.08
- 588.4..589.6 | 0.29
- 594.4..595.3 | -0.01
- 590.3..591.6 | -0.01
